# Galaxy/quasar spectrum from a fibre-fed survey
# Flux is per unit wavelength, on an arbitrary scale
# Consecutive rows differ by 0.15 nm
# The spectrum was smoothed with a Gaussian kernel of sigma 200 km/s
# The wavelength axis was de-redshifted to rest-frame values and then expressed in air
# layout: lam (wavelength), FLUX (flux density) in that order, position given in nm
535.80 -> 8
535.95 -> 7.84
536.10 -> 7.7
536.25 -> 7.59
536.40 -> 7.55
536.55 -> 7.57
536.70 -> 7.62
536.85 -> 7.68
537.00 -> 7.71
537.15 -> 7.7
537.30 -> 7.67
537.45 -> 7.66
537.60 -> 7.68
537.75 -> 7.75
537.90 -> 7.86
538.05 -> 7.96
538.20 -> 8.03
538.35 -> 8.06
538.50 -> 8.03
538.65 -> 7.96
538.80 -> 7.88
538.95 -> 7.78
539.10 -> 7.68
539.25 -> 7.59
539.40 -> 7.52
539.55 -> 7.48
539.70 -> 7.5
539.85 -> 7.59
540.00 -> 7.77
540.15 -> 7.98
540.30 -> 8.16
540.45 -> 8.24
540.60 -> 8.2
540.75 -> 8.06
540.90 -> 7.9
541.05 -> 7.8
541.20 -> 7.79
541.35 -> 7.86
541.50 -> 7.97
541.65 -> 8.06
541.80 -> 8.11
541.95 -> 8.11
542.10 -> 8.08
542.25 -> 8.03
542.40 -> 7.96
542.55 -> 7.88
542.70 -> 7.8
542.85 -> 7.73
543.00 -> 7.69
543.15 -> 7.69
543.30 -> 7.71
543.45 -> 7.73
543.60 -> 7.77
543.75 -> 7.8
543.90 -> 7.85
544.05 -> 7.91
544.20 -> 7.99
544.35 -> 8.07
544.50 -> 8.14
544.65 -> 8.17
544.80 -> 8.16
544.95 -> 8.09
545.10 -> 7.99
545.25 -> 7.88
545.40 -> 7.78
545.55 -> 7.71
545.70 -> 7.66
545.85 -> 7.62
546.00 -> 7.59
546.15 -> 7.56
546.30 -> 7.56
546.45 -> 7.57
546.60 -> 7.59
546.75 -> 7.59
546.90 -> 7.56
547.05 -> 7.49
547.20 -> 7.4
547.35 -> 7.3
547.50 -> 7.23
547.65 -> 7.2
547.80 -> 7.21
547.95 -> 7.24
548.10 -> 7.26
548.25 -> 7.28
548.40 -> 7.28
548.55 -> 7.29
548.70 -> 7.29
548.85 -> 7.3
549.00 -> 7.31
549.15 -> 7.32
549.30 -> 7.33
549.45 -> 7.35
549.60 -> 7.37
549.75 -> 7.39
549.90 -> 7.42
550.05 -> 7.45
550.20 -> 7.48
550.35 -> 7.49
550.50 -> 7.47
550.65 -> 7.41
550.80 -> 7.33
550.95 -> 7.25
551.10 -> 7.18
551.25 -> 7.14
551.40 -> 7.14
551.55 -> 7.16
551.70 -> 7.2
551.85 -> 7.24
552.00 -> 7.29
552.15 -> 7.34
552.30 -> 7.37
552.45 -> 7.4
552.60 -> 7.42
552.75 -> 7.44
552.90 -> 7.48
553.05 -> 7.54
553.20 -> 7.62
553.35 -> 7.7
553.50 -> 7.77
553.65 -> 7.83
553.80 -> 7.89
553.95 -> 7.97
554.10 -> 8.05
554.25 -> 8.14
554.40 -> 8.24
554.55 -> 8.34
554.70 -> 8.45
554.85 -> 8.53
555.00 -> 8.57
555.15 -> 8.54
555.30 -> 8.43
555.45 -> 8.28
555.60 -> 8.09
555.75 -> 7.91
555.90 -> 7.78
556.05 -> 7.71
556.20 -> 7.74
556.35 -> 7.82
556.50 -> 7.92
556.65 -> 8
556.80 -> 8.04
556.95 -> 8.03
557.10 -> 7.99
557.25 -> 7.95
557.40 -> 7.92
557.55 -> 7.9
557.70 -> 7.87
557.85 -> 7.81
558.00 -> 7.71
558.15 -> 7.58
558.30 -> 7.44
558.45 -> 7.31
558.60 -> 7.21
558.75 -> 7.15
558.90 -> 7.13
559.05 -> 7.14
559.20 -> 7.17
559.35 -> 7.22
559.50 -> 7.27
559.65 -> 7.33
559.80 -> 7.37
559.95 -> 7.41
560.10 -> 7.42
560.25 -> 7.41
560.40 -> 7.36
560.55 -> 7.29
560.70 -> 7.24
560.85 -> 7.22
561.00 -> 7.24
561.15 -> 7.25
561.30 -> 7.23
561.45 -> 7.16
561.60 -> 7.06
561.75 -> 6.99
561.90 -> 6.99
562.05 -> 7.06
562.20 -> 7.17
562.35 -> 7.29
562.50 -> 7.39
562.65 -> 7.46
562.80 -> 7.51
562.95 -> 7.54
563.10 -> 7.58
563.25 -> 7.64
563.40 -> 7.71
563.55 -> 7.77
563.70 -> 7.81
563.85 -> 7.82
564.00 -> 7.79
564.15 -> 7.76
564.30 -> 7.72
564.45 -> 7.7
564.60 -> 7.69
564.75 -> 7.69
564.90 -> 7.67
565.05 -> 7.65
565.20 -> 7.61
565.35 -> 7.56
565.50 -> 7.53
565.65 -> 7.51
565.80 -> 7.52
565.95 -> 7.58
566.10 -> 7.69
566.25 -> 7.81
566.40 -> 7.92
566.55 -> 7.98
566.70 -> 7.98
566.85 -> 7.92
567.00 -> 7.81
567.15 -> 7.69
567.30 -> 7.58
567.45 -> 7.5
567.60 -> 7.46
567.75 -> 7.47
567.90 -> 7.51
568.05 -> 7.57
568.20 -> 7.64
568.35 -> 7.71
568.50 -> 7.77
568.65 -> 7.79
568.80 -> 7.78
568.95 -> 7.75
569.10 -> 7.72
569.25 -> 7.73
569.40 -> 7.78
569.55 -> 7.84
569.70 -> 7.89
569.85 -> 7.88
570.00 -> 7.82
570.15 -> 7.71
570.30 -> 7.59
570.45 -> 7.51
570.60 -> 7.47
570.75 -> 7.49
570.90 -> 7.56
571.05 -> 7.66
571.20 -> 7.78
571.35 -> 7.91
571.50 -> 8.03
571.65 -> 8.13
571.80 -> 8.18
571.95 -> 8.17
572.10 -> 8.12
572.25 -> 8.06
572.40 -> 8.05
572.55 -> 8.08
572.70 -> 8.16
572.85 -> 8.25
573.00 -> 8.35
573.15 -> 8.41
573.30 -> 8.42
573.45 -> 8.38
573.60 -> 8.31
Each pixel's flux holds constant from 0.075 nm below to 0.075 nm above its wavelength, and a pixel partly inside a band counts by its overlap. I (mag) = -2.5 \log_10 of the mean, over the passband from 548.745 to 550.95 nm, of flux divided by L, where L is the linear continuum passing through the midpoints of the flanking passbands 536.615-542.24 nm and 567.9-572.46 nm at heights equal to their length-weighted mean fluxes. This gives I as 0.065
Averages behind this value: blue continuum 7.85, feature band 7.38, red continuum 7.8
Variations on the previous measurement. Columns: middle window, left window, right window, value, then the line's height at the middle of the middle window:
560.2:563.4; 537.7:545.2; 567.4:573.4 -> 0.08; 7.86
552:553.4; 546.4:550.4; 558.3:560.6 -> -0.02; 7.34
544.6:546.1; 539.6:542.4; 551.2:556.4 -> 0.01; 7.9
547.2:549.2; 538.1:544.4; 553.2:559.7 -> 0.08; 7.86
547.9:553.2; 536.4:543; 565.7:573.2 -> 0.07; 7.83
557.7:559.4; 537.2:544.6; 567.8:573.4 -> 0.07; 7.87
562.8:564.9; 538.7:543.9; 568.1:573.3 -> 0.02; 7.87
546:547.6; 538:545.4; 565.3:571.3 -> 0.05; 7.86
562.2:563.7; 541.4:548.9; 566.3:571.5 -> 0.02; 7.71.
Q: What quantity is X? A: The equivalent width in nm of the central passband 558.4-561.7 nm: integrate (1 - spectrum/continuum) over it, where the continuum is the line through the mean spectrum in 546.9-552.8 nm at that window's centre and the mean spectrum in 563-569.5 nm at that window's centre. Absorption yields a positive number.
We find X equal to 0.13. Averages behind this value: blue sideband 7.32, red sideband 7.69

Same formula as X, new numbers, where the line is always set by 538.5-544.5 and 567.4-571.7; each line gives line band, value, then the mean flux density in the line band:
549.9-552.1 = 0.143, 7.31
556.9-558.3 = -0.011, 7.84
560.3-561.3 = 0.063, 7.27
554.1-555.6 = -0.109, 8.36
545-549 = 0.183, 7.48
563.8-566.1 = 0.023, 7.65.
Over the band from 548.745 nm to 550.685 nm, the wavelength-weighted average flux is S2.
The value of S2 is 7.39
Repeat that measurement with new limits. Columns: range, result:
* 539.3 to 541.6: 7.85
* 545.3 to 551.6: 7.4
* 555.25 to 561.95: 7.54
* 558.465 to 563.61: 7.3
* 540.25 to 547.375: 7.84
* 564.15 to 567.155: 7.71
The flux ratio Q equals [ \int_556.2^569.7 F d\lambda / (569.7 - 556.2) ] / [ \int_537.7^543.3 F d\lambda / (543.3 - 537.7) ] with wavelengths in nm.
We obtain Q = 0.96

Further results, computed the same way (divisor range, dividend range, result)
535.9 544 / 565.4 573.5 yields 1.00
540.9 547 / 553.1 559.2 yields 1.00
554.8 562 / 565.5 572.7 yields 1.02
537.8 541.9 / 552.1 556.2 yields 1.00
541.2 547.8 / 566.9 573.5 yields 1.01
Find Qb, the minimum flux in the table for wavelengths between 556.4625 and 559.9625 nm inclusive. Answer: 7.13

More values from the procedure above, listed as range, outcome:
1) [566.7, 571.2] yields 7.46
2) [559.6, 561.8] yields 6.99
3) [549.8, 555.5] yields 7.14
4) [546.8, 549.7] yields 7.2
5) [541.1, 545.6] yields 7.69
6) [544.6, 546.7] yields 7.56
